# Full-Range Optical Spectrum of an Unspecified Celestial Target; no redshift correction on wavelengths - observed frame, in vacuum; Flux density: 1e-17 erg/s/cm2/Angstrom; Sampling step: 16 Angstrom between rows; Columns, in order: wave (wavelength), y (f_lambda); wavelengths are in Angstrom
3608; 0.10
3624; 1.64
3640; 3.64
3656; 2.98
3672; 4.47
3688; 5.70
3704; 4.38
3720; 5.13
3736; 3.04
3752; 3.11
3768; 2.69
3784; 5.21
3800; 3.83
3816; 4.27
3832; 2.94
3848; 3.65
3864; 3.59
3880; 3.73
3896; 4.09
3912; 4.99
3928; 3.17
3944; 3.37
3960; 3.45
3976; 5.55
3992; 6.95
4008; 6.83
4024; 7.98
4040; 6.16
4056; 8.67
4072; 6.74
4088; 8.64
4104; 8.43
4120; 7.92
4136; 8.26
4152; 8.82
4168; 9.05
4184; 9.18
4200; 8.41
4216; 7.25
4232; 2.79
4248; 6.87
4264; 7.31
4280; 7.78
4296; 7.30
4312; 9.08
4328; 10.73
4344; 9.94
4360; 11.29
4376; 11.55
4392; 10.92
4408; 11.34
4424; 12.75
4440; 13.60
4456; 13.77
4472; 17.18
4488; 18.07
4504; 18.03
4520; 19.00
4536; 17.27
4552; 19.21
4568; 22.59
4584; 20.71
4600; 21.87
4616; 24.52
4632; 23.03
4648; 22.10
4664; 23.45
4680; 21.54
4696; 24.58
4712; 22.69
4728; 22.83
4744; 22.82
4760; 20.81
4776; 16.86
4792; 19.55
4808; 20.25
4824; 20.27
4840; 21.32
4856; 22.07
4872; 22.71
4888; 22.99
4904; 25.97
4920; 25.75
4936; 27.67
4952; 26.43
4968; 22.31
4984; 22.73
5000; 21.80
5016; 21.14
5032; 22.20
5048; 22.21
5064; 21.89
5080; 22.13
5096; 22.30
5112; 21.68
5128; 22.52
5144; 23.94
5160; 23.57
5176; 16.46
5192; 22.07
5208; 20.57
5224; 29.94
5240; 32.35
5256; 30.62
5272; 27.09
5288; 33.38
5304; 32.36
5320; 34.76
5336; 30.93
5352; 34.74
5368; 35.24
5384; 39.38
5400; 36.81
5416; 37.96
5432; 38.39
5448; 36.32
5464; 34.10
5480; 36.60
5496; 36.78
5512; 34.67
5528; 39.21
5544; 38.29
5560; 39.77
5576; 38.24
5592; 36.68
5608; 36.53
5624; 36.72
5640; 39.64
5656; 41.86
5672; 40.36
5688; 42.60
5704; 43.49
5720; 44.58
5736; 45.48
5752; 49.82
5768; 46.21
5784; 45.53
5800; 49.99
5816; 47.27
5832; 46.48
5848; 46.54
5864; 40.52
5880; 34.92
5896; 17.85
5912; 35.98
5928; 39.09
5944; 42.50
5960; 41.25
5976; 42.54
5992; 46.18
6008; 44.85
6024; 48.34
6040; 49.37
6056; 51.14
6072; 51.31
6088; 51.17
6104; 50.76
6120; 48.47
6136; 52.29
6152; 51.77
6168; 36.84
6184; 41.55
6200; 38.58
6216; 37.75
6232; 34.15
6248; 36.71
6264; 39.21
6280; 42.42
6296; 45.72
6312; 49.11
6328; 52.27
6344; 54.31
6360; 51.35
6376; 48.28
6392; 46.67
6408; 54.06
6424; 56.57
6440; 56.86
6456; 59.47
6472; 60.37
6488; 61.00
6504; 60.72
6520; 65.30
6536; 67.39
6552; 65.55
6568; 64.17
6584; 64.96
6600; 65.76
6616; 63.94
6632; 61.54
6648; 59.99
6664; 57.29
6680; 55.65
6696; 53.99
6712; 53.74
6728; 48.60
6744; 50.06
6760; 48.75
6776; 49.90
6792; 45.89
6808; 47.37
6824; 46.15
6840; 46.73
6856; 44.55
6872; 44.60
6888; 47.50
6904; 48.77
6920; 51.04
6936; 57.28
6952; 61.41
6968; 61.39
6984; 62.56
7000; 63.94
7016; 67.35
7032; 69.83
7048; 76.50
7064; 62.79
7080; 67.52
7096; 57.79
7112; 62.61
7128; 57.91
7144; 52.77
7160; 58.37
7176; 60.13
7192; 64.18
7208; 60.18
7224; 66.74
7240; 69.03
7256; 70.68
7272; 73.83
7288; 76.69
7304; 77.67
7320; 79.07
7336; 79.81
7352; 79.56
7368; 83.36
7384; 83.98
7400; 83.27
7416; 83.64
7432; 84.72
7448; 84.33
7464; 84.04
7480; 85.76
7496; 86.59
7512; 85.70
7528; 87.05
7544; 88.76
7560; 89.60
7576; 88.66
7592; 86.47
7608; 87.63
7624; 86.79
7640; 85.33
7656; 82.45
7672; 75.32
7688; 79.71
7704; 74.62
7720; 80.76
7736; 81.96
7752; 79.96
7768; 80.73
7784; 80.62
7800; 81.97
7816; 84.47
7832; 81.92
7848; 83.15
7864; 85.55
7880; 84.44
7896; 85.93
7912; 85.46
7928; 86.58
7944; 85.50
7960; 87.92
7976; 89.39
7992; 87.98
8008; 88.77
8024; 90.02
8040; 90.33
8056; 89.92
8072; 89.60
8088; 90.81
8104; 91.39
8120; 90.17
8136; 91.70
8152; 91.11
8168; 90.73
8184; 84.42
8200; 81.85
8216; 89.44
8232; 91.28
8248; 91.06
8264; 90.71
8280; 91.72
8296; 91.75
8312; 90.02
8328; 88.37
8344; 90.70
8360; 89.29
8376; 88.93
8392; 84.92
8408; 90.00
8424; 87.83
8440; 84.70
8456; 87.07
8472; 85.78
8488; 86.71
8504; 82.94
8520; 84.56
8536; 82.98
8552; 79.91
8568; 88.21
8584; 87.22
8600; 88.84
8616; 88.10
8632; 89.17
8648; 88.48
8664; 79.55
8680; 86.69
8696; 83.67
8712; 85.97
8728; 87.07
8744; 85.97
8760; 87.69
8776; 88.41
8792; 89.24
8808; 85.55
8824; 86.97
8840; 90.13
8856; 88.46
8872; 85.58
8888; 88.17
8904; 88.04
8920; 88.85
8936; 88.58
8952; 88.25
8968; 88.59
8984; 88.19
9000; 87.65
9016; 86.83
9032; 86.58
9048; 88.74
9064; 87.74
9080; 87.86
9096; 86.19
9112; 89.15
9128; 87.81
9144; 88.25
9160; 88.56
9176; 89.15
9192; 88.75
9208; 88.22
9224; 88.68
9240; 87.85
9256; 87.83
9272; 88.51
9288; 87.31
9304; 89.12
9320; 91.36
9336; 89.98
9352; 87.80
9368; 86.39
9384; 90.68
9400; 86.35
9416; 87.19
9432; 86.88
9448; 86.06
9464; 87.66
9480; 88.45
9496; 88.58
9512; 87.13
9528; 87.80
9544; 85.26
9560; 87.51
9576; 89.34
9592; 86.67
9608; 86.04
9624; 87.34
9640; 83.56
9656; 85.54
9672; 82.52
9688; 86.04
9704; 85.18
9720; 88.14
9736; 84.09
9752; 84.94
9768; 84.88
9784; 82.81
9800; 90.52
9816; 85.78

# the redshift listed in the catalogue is 0.000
